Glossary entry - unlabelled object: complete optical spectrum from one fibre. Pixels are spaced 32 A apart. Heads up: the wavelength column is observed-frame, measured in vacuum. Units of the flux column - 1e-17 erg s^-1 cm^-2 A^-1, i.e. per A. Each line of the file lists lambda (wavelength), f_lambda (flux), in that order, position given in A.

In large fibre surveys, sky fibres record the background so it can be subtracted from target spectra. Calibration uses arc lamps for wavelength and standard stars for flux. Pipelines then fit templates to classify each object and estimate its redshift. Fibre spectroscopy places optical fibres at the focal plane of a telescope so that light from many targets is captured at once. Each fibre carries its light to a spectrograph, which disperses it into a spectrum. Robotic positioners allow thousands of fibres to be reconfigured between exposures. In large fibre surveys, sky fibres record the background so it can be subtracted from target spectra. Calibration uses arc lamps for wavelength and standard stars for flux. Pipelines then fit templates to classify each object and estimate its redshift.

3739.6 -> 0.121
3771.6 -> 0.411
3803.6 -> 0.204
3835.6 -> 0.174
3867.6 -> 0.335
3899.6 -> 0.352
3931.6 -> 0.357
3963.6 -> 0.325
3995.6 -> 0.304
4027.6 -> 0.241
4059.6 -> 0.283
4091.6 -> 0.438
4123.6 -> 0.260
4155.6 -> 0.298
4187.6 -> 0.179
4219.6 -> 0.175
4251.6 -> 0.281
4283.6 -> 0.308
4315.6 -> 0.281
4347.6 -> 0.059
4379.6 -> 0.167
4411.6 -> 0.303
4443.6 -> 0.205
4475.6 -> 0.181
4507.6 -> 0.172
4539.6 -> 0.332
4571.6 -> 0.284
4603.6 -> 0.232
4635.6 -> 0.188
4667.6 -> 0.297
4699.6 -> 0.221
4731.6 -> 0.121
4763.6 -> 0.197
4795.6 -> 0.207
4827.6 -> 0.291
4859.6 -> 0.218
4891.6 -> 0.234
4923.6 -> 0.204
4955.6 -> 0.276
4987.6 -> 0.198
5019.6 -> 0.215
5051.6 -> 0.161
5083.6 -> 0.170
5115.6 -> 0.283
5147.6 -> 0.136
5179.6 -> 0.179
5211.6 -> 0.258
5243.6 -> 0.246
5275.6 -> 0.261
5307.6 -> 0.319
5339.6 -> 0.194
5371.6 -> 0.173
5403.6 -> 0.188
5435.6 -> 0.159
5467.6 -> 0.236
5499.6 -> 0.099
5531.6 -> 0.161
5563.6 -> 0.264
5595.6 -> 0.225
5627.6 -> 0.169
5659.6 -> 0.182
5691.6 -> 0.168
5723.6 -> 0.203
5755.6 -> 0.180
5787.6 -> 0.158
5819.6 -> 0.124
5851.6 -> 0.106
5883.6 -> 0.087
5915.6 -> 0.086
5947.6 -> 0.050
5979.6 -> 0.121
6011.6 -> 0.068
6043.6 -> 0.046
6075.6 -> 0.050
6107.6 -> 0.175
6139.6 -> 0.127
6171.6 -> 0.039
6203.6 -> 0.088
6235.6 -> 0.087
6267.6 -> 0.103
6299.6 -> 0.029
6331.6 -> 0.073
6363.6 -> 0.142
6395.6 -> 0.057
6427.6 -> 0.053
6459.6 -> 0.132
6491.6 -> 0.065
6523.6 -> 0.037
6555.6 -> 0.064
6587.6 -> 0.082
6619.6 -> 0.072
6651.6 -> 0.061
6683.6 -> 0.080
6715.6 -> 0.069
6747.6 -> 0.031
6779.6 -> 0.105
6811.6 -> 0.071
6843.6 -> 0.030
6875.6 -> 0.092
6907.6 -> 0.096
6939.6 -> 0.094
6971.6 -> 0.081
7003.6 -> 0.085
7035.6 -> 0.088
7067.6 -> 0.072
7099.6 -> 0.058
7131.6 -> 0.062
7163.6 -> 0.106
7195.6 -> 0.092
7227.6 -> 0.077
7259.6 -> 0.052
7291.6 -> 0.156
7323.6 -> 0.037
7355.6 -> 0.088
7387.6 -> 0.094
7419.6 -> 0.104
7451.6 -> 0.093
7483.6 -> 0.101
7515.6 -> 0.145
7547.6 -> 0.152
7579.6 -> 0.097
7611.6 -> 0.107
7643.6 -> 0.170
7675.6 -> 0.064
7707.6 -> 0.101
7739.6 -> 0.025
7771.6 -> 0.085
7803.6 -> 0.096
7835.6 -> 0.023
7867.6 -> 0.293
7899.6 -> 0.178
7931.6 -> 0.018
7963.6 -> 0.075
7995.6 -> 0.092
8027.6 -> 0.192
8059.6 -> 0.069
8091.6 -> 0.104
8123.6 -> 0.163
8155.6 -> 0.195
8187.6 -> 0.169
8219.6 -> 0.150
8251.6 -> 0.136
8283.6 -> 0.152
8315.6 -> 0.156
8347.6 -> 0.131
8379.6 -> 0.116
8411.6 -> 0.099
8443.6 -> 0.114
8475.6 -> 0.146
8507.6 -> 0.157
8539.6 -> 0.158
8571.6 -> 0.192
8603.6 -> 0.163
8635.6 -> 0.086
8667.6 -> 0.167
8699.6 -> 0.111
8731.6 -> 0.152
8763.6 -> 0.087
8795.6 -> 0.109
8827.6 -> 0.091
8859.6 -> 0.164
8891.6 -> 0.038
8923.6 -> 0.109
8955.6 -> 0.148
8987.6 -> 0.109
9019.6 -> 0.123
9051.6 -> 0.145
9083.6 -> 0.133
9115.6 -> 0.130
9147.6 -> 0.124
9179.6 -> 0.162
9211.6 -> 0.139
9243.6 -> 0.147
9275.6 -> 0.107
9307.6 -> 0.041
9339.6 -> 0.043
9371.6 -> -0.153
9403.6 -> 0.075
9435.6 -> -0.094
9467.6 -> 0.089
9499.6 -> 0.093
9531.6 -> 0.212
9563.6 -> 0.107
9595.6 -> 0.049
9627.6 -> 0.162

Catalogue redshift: 1.11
